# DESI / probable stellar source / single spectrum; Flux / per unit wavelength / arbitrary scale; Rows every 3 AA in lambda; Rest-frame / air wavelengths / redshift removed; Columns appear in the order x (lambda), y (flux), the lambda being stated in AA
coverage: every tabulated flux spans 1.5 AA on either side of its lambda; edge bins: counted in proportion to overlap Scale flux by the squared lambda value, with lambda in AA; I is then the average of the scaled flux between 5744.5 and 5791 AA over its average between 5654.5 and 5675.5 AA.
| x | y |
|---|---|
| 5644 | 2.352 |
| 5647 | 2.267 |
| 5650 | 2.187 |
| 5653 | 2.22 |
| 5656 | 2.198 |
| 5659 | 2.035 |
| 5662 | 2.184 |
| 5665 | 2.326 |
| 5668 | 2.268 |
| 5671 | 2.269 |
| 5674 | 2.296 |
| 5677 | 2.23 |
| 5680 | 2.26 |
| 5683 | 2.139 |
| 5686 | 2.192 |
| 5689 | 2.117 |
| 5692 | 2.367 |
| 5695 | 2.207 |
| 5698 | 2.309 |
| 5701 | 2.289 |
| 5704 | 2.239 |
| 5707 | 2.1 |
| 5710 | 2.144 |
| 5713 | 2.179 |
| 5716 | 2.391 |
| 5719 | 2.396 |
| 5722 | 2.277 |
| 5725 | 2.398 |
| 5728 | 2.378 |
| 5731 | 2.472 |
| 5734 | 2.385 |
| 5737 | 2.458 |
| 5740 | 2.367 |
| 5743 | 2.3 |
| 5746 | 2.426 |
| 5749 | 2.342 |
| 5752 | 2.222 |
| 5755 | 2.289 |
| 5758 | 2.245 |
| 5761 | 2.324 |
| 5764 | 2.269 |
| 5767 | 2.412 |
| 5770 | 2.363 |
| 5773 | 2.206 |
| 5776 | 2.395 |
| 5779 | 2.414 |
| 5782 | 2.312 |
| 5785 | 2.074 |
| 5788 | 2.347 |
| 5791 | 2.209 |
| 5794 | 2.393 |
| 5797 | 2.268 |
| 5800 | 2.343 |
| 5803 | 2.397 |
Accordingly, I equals 1.07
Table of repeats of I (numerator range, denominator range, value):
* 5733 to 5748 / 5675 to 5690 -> 1.11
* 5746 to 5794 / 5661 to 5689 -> 1.06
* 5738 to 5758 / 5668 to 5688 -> 1.07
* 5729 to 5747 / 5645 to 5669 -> 1.12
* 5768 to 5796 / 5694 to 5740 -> 1.02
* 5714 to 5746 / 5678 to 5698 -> 1.09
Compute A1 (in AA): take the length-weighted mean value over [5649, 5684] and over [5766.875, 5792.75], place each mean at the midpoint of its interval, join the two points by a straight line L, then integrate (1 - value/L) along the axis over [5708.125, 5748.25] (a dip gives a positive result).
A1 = -1.5 AA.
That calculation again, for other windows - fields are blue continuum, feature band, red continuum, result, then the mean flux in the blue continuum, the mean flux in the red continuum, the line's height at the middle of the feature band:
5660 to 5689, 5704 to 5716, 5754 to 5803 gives 0.4 AA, 2.23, 2.31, 2.26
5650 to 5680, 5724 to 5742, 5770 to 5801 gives -1.1 AA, 2.22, 2.3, 2.27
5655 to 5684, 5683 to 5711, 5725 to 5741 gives 1.1 AA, 2.22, 2.41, 2.3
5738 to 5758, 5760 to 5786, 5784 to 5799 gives -0.2 AA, 2.32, 2.27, 2.29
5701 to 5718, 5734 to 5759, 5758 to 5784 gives -0.6 AA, 2.22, 2.33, 2.29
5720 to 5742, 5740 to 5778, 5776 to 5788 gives 0.3 AA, 2.39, 2.29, 2.34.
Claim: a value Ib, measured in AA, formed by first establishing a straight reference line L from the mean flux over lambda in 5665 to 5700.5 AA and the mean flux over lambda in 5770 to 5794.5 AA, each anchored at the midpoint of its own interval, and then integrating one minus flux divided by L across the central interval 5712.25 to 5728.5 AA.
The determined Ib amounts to -0.6 AA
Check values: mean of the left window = 2.25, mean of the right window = 2.29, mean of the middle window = 2.34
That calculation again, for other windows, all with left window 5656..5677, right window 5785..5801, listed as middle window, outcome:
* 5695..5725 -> -0.2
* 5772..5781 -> -0.3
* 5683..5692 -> 0.2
